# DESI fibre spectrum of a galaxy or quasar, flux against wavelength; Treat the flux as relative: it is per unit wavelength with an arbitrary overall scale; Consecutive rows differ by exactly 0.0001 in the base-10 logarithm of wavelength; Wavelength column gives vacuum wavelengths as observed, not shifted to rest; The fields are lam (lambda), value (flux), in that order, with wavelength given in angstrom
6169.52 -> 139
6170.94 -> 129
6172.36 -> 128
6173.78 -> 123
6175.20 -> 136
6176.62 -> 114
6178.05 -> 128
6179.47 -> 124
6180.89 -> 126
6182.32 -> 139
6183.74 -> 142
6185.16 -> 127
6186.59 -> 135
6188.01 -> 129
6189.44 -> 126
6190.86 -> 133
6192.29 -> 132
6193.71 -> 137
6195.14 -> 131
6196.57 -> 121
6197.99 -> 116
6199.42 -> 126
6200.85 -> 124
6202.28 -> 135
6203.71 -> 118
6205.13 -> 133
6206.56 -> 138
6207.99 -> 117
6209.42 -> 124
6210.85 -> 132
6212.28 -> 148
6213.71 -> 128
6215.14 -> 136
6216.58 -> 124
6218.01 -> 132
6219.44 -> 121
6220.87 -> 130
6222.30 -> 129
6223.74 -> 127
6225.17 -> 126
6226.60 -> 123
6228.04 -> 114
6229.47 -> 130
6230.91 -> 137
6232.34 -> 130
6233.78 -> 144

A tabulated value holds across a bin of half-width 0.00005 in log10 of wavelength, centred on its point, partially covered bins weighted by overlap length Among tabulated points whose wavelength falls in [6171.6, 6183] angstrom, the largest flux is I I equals 139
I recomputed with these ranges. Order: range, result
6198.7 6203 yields 135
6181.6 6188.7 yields 142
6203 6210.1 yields 138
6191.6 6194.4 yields 137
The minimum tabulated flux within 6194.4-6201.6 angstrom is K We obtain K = 116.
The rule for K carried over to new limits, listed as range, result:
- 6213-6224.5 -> 121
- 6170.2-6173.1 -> 128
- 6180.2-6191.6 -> 126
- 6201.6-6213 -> 117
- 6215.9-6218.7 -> 124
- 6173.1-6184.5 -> 114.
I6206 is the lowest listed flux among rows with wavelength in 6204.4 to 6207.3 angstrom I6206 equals 133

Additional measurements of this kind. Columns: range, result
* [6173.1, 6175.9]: 123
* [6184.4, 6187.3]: 127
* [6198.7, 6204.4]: 118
